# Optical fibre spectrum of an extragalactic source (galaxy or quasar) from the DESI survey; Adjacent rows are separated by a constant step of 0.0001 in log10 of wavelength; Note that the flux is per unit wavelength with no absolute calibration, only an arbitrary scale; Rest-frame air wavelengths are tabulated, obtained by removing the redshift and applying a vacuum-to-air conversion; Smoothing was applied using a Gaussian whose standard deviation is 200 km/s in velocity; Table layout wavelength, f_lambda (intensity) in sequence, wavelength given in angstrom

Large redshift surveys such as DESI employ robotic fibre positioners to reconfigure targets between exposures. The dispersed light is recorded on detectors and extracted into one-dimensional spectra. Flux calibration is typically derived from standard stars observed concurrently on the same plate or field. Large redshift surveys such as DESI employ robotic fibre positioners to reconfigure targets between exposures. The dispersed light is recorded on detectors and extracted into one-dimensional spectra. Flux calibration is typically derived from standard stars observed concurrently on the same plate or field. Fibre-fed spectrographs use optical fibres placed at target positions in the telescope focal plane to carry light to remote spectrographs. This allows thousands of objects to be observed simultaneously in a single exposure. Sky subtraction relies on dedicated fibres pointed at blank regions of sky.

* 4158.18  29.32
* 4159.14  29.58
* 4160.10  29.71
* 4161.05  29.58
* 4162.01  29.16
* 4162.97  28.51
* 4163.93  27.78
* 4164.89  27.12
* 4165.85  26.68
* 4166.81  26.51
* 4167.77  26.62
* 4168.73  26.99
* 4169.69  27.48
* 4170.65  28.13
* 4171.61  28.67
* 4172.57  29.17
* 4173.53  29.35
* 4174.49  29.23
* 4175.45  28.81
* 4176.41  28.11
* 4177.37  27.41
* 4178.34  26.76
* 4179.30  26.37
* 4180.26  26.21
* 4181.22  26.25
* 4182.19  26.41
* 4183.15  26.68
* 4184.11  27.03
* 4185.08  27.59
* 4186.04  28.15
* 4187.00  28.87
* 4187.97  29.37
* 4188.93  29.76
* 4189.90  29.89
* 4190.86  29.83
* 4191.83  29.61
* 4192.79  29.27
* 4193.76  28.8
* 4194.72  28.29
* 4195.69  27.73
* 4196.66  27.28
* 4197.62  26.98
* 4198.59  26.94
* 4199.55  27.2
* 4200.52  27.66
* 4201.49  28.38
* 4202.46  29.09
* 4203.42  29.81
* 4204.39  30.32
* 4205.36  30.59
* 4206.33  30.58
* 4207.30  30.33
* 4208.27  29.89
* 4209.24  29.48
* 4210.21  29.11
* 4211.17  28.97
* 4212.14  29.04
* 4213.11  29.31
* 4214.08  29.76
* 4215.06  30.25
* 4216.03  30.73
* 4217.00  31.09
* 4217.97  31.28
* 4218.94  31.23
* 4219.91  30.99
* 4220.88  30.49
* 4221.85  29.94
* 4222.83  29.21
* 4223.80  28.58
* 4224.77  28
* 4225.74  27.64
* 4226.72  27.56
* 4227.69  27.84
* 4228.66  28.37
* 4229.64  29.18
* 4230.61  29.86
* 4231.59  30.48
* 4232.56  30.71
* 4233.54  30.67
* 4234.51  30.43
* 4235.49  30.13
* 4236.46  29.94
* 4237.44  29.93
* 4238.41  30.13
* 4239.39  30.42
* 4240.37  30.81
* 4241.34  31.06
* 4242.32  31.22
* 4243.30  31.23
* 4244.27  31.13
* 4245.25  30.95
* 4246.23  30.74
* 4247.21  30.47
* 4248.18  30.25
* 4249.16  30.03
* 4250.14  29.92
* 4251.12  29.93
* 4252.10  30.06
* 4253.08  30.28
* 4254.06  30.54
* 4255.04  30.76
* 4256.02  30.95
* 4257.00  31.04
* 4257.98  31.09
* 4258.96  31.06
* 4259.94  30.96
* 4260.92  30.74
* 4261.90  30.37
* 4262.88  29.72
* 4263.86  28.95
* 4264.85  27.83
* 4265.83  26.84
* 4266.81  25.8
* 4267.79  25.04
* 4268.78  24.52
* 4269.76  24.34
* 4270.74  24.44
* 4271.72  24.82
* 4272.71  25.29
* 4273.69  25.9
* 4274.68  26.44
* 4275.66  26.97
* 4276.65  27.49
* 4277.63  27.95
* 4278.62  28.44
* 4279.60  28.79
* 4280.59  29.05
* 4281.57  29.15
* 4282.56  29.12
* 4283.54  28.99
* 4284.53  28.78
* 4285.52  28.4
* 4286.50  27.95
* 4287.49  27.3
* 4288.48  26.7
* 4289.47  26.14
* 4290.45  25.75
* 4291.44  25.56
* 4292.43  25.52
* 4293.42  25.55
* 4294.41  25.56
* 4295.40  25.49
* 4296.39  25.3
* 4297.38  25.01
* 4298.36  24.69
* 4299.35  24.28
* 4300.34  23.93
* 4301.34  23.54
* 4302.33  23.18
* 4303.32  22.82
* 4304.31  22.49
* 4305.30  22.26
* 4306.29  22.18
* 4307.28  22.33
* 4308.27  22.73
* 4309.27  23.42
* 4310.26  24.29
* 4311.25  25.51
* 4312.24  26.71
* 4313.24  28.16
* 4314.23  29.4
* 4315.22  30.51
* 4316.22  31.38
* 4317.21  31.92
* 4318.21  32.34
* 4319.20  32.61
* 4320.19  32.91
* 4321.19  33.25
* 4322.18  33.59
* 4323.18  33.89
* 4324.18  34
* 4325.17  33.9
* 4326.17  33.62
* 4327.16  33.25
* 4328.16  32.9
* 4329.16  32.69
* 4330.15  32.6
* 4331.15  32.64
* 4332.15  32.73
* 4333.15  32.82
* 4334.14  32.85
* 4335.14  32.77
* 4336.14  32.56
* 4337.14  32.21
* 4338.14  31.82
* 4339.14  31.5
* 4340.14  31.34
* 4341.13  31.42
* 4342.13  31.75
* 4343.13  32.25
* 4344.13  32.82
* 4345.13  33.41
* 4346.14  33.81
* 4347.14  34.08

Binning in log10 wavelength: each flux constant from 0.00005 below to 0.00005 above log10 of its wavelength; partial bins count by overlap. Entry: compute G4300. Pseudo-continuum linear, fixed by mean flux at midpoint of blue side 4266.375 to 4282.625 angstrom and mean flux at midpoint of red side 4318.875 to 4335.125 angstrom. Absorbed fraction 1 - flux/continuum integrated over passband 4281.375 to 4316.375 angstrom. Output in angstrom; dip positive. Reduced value 4.5 angstrom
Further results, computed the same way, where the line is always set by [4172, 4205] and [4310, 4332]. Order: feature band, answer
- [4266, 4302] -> 5.0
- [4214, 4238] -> -0.5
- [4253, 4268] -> 0.2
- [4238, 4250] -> -0.4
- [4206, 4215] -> -0.3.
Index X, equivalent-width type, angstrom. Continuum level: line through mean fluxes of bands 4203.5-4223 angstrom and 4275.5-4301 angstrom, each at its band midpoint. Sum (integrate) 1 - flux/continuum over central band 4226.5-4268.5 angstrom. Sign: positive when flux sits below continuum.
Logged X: -1.87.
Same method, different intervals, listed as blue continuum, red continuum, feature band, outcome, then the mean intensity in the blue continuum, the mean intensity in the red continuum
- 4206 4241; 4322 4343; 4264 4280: 2.4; 29.8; 32.7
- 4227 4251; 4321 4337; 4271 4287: 1.9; 30.2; 33.1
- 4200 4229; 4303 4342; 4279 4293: 1.1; 29.5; 30.1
